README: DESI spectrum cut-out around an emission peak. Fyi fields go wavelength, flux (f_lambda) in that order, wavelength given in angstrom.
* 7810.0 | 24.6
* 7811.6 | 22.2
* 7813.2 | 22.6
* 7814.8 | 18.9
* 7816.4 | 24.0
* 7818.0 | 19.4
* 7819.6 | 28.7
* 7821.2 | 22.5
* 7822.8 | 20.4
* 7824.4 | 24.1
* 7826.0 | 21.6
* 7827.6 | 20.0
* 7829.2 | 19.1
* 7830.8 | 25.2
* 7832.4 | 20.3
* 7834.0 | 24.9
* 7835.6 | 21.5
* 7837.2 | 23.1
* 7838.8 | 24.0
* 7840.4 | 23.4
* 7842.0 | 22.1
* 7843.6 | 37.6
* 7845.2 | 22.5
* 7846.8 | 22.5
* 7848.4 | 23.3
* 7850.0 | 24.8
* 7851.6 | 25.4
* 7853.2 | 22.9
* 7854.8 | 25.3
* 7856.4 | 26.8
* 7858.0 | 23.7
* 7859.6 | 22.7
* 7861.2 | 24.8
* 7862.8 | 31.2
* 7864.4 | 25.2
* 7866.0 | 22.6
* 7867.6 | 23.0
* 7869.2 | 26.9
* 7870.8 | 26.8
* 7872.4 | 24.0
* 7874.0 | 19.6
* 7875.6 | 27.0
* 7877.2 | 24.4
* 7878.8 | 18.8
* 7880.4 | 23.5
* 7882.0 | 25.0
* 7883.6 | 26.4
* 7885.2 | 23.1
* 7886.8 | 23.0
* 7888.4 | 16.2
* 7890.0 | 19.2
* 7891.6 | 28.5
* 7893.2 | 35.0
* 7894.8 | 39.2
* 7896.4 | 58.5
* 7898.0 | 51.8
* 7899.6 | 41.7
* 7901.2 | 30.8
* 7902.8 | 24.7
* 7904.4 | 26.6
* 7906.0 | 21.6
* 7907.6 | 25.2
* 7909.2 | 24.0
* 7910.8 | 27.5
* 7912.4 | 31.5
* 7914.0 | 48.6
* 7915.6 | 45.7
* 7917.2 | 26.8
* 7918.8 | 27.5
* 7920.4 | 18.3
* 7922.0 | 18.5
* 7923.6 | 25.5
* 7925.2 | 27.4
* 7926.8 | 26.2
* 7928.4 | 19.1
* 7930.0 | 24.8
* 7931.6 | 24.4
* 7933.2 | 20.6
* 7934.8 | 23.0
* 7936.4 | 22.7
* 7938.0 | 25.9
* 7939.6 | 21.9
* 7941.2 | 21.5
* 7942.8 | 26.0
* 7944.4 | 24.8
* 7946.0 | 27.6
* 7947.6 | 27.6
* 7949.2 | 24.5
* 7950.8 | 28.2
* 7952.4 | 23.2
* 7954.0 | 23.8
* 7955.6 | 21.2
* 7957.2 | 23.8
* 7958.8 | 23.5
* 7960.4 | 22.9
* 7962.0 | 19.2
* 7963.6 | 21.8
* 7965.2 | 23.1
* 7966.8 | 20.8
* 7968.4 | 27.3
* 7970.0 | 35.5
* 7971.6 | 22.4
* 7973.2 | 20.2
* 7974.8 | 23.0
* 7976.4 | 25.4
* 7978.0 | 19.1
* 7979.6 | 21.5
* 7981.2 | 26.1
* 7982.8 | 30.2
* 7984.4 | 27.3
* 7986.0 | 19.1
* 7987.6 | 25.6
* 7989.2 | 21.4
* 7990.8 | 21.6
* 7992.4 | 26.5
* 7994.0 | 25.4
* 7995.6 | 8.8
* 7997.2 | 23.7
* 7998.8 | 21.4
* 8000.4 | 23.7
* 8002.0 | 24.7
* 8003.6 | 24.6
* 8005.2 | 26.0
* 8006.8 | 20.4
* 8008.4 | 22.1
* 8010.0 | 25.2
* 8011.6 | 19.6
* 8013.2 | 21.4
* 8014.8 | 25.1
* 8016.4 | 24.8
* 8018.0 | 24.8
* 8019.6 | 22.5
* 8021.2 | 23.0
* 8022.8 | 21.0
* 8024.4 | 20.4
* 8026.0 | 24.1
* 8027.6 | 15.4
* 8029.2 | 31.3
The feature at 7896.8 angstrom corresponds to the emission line [S II]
